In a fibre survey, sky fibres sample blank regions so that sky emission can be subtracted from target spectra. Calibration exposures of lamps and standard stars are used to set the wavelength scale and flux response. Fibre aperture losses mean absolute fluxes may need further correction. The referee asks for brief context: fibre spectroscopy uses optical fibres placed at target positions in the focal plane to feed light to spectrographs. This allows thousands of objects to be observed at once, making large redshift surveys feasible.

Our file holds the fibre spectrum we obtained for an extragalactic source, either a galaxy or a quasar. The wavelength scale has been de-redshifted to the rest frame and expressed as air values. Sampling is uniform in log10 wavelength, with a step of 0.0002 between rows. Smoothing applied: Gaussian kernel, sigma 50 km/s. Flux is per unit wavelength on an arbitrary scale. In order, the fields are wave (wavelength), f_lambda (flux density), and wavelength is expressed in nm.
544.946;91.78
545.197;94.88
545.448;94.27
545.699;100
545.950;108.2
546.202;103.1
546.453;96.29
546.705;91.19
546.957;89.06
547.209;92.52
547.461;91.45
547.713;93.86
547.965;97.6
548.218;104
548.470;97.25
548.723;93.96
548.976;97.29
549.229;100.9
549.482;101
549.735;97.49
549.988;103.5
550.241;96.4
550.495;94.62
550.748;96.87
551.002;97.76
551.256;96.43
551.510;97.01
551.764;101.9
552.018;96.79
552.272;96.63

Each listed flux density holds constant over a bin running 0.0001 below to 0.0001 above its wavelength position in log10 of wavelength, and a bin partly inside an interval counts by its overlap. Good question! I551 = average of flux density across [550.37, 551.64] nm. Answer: 96.6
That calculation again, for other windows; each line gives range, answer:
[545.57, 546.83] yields 99.8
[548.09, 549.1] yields 98.1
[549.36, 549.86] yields 99.3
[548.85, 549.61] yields 99.7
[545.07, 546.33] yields 100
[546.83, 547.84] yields 91.8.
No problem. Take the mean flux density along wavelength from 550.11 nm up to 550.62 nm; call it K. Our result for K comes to 95.5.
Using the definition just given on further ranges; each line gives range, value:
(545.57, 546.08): 104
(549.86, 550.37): 99.9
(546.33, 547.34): 92.2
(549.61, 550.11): 101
